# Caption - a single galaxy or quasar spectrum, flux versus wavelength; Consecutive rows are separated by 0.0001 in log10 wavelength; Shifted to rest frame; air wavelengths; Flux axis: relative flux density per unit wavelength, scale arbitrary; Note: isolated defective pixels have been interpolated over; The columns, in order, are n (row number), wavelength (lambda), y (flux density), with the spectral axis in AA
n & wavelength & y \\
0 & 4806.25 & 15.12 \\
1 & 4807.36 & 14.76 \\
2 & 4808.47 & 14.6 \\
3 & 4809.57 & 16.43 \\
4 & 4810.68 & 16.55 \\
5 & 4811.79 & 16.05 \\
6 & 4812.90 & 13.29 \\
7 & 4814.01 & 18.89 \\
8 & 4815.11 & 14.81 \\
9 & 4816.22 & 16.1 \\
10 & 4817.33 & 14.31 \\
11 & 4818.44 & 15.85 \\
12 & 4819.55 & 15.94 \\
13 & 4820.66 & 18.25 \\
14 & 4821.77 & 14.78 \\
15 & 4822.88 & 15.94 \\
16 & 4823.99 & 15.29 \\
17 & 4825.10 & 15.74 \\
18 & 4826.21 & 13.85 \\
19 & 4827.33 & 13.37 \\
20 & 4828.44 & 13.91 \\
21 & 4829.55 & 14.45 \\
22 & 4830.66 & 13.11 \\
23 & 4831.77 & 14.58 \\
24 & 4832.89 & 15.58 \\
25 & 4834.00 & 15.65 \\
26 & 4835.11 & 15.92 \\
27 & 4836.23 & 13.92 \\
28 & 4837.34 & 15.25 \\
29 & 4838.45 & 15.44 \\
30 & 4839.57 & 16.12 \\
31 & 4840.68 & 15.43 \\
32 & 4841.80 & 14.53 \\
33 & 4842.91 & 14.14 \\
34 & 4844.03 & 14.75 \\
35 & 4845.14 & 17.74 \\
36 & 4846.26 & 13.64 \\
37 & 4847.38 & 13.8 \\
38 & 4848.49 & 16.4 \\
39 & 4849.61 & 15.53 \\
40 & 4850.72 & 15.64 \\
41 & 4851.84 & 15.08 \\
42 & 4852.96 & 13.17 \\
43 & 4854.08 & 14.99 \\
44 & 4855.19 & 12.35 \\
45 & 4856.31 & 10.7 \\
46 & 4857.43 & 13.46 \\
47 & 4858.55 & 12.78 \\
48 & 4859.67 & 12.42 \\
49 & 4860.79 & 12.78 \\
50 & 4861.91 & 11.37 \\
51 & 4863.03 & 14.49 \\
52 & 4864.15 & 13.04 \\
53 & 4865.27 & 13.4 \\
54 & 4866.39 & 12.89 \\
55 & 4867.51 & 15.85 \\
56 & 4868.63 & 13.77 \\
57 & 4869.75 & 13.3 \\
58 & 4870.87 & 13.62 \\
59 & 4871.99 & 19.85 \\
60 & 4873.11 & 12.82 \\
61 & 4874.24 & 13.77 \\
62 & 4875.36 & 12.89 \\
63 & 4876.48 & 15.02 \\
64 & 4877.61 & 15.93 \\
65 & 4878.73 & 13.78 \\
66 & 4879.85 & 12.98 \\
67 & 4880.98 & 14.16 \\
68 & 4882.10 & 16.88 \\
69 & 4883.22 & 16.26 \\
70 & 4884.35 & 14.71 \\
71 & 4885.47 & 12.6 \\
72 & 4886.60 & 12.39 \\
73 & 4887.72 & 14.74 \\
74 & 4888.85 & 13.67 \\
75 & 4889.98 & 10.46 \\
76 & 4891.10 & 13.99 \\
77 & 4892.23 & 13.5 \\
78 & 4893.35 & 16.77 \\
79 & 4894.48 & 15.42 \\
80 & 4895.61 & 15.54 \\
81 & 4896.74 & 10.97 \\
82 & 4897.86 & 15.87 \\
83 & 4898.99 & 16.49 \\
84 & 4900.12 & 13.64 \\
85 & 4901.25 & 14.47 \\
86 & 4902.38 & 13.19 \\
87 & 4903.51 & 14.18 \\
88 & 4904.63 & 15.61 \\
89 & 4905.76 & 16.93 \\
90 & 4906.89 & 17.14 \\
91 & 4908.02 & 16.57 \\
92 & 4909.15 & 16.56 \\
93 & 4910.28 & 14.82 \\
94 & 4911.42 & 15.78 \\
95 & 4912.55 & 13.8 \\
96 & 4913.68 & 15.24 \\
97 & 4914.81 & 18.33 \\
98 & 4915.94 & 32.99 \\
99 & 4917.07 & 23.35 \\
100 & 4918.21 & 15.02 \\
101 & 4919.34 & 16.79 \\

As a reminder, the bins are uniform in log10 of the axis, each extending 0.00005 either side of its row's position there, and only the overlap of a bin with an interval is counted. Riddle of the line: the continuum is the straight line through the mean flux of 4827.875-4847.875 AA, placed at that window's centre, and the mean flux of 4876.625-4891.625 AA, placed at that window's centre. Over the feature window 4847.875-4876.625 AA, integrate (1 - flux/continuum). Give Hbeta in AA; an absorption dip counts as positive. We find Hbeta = 1.14 AA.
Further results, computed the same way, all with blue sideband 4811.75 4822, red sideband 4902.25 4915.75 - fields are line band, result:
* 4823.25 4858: 2.87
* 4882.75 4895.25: 1.63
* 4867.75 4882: 1.47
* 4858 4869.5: 1.99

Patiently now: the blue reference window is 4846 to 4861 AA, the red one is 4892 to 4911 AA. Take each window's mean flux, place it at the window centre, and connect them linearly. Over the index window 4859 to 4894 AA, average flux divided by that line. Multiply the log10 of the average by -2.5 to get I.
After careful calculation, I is 0.03 mag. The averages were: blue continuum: 13.8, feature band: 14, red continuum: 15.2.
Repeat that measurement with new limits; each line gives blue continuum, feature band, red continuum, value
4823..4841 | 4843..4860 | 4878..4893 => 0.03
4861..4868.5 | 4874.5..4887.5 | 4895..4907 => -0.02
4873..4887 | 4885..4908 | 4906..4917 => 0.13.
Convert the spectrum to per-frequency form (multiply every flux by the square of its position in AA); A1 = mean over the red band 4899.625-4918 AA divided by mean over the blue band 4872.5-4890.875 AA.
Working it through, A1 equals 1.2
